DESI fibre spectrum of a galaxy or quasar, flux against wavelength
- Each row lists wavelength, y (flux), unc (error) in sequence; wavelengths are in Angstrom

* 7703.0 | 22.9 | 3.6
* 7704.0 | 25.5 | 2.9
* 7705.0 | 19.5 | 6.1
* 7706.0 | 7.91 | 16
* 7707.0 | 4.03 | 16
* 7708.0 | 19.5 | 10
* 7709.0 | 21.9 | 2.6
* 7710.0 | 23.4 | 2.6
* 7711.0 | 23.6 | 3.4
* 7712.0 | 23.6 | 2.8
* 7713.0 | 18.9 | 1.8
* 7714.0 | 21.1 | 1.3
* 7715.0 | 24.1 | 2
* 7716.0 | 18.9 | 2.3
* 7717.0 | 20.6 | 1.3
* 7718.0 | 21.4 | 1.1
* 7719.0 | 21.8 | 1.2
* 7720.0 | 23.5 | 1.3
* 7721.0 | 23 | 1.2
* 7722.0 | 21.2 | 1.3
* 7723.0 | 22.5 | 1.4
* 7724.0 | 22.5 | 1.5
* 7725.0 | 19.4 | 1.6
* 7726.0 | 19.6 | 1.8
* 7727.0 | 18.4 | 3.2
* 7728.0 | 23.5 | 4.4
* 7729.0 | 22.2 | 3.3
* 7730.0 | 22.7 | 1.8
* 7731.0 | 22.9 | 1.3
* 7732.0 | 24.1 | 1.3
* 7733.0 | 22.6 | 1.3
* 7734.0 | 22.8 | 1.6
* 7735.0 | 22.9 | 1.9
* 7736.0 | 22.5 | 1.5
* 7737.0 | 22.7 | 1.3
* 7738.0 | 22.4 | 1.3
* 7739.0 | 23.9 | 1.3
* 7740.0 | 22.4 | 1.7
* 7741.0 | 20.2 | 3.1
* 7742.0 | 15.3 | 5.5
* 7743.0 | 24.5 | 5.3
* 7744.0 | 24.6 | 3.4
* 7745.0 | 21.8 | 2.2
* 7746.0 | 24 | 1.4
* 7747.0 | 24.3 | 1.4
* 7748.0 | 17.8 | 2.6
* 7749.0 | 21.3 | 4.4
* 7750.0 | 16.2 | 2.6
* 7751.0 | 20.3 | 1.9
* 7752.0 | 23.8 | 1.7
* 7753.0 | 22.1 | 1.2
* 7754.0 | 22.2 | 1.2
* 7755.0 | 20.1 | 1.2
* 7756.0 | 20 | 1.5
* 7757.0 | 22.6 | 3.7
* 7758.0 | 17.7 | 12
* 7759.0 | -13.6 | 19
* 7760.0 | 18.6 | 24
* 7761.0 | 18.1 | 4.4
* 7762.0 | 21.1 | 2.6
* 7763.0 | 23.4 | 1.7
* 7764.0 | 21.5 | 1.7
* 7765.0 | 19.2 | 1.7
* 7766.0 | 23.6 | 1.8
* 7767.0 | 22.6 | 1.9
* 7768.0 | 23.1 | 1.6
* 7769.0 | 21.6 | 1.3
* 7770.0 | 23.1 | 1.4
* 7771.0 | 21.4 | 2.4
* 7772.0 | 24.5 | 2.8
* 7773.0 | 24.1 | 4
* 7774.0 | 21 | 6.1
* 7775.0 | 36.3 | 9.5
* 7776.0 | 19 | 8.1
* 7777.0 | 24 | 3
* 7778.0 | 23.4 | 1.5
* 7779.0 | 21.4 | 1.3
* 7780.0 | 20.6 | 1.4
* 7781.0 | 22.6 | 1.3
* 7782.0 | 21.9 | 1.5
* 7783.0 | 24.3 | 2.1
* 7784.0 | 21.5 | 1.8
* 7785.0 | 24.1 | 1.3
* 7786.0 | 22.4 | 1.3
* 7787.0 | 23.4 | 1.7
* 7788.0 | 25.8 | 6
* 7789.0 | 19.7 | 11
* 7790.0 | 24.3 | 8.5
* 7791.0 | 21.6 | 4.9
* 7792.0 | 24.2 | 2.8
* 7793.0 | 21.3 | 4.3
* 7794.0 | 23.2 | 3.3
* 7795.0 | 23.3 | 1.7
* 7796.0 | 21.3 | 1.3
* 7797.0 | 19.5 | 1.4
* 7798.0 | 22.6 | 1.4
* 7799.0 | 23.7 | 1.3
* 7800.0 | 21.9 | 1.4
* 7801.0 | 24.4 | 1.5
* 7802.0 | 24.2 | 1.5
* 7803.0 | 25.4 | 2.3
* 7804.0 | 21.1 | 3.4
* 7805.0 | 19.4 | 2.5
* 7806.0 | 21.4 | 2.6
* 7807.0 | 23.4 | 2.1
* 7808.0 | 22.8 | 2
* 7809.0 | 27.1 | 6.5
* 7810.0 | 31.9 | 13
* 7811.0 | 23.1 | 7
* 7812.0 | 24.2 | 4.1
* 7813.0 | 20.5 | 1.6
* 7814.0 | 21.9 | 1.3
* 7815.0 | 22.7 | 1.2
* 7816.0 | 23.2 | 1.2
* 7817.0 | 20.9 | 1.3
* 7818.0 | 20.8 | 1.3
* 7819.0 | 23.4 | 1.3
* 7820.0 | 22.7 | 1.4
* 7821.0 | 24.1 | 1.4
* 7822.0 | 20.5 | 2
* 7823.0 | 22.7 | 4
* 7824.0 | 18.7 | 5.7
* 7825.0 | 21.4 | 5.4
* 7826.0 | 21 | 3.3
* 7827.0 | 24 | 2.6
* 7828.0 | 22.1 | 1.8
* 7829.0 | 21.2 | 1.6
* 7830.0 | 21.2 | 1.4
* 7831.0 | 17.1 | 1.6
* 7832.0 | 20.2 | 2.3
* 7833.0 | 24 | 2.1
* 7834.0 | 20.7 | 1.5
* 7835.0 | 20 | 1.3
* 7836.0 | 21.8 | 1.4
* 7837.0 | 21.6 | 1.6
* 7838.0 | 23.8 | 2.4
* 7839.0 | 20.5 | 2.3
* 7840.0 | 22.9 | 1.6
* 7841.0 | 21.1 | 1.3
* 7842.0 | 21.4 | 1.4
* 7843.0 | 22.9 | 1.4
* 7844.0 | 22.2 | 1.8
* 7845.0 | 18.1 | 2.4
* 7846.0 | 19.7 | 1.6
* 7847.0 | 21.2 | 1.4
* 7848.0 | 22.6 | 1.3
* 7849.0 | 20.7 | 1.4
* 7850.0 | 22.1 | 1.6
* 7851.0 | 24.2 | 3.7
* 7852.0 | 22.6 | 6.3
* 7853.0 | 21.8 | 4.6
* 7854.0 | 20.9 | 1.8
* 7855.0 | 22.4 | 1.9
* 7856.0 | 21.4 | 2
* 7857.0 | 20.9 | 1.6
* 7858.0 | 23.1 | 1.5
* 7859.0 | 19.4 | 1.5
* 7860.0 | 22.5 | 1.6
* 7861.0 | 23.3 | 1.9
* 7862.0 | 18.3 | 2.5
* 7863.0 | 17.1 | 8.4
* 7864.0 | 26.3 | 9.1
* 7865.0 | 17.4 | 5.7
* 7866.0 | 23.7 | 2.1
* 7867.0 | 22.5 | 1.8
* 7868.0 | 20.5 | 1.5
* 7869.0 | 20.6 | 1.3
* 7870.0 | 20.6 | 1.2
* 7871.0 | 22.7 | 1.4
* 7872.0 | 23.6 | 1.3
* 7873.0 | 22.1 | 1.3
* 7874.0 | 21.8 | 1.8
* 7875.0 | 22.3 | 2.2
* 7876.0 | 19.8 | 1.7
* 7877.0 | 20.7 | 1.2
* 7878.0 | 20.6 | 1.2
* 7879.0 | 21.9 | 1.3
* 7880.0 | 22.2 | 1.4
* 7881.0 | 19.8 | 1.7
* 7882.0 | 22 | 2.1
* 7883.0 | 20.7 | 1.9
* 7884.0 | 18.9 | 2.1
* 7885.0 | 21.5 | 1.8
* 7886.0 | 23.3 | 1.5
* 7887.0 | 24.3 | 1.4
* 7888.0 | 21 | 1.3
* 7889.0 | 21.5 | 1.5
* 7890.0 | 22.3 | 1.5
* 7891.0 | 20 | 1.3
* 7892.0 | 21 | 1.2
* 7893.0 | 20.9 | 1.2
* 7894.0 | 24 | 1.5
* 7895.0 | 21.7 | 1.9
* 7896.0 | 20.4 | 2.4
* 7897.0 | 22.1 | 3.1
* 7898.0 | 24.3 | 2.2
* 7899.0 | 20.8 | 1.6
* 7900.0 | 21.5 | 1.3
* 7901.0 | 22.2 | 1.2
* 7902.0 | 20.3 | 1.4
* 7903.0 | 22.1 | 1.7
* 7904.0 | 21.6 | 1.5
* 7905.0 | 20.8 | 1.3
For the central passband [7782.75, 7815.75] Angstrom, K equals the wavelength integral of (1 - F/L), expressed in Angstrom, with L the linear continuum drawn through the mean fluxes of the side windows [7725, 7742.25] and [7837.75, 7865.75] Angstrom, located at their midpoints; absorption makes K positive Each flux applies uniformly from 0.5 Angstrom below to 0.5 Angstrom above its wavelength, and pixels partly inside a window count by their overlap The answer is -2.2 Angstrom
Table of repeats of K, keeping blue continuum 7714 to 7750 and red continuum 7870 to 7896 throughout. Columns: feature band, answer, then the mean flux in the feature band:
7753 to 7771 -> 2.1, 19.3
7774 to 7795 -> -1.4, 23.2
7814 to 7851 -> 0.2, 21.6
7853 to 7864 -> 0.2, 21.2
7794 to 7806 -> -0.4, 22.4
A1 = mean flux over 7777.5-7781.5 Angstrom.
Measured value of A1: 22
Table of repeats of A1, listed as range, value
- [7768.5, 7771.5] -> 22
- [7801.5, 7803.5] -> 24.8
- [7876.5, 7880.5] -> 21.3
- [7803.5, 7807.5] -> 21.3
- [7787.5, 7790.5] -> 23.3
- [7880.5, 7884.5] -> 20.3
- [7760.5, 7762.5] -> 19.6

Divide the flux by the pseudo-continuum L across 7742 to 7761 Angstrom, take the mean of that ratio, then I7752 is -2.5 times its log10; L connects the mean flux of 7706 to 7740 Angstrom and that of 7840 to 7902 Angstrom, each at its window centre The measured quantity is 0.11 mag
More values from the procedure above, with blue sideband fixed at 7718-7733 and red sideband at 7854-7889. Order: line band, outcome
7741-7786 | 0.03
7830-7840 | 0.02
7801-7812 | -0.11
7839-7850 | 0.01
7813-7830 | -0.01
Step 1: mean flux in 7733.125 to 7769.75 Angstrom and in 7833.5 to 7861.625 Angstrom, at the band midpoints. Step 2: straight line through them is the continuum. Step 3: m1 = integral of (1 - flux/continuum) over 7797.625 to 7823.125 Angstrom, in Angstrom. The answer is -2.27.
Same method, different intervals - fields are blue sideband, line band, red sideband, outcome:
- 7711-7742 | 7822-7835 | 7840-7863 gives 0.23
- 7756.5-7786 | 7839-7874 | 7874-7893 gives -0.43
